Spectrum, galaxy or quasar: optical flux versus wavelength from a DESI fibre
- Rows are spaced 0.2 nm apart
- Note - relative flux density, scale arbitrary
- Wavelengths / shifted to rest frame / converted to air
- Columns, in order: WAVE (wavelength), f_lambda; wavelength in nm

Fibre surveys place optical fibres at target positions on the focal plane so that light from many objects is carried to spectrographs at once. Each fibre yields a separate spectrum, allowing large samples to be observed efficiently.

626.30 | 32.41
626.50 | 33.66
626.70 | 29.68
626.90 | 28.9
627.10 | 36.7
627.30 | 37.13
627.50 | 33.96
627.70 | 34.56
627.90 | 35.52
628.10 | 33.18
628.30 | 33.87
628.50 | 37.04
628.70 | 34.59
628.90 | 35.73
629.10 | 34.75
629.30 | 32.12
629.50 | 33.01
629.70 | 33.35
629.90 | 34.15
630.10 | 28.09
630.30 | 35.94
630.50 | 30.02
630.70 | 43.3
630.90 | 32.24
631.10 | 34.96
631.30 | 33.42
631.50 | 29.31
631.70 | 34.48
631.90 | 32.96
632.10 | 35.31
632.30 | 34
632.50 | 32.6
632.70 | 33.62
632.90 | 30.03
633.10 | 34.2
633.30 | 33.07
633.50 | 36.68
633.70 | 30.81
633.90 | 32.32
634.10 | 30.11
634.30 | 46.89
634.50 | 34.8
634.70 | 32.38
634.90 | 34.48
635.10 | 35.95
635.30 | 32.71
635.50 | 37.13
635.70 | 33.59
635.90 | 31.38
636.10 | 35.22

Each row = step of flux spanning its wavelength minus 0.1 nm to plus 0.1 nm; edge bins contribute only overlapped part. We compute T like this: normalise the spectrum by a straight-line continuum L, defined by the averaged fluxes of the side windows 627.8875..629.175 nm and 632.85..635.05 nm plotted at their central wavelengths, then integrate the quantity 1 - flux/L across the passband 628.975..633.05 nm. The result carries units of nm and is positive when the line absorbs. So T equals 0.14 nm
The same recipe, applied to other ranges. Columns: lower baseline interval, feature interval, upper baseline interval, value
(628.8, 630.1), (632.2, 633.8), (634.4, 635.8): 0.04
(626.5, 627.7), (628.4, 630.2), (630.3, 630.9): 0.06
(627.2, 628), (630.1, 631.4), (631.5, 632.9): -0.02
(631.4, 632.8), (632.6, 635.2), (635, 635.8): -0.01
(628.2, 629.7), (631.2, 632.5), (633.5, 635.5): 0.05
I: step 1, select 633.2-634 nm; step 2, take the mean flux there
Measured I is 33.2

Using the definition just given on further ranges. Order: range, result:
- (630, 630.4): 32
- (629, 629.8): 33.3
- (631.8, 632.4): 34.1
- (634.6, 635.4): 33.9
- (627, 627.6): 35.9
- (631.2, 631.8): 32.4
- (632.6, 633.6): 33.5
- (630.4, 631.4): 34.8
